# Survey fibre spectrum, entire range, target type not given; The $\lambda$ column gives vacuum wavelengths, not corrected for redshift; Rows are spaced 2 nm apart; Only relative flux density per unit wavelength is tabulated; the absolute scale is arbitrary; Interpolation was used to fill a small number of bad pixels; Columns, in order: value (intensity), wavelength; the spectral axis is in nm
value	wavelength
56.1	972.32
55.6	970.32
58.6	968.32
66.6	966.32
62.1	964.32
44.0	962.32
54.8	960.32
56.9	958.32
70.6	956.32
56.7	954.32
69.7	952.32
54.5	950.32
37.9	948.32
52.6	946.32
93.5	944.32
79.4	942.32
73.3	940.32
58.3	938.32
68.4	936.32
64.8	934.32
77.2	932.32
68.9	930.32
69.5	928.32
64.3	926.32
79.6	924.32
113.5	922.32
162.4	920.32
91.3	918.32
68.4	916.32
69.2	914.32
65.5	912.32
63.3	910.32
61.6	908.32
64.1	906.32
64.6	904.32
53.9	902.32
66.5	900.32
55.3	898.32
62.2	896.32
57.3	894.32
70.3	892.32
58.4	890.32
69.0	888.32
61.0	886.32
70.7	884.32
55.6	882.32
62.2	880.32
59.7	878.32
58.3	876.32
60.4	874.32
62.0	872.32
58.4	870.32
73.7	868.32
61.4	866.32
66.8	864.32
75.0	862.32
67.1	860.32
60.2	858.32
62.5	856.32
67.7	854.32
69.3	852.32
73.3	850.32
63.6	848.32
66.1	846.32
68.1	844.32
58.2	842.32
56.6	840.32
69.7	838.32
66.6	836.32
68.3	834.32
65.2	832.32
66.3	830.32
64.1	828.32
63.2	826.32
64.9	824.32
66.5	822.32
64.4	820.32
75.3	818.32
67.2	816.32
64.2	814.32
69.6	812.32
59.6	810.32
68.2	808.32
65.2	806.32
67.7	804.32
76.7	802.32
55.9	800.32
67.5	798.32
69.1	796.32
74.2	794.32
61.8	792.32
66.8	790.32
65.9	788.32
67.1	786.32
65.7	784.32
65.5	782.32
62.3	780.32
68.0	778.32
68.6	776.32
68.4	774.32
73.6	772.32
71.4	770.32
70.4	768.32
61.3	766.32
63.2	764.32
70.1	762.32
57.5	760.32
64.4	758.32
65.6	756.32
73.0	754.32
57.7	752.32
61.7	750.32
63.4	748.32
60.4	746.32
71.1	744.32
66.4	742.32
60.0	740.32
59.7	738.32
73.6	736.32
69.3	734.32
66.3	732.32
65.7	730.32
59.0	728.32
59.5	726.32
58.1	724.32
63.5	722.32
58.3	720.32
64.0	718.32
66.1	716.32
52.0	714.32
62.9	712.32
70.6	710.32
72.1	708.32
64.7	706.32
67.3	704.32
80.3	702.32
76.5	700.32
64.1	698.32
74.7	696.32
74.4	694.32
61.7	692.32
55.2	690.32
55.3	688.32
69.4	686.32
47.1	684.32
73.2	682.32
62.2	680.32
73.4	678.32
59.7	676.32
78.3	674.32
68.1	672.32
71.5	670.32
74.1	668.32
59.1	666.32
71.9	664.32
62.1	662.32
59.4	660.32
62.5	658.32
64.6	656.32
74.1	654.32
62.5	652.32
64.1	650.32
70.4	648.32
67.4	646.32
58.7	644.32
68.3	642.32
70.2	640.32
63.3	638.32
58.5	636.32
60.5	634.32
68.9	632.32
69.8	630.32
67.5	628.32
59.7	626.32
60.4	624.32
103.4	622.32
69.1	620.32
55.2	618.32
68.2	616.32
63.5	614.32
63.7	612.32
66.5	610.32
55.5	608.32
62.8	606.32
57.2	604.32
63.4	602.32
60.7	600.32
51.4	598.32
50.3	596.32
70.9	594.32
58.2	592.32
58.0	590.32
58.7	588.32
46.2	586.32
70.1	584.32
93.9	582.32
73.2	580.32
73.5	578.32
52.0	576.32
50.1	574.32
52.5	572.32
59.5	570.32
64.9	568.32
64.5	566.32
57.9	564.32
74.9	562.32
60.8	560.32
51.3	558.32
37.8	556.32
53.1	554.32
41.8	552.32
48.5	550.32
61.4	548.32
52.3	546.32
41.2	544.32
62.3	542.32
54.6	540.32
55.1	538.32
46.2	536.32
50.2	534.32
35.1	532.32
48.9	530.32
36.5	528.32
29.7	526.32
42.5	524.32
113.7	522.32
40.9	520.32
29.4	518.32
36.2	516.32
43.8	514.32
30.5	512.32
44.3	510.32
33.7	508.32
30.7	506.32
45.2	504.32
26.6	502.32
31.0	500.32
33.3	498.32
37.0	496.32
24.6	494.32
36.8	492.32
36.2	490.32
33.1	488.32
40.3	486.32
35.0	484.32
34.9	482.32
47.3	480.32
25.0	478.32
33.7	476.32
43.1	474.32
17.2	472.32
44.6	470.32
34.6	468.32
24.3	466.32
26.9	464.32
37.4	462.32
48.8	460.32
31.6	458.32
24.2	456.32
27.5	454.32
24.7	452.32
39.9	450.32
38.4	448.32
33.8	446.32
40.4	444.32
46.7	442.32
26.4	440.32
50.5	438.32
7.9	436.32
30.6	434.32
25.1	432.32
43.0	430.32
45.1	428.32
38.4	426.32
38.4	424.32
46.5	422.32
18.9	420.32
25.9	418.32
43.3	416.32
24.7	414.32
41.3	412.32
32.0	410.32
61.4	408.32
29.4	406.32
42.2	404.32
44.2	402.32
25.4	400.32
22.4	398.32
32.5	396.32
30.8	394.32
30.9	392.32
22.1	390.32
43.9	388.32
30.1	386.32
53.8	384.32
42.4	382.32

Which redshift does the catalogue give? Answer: 0.402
